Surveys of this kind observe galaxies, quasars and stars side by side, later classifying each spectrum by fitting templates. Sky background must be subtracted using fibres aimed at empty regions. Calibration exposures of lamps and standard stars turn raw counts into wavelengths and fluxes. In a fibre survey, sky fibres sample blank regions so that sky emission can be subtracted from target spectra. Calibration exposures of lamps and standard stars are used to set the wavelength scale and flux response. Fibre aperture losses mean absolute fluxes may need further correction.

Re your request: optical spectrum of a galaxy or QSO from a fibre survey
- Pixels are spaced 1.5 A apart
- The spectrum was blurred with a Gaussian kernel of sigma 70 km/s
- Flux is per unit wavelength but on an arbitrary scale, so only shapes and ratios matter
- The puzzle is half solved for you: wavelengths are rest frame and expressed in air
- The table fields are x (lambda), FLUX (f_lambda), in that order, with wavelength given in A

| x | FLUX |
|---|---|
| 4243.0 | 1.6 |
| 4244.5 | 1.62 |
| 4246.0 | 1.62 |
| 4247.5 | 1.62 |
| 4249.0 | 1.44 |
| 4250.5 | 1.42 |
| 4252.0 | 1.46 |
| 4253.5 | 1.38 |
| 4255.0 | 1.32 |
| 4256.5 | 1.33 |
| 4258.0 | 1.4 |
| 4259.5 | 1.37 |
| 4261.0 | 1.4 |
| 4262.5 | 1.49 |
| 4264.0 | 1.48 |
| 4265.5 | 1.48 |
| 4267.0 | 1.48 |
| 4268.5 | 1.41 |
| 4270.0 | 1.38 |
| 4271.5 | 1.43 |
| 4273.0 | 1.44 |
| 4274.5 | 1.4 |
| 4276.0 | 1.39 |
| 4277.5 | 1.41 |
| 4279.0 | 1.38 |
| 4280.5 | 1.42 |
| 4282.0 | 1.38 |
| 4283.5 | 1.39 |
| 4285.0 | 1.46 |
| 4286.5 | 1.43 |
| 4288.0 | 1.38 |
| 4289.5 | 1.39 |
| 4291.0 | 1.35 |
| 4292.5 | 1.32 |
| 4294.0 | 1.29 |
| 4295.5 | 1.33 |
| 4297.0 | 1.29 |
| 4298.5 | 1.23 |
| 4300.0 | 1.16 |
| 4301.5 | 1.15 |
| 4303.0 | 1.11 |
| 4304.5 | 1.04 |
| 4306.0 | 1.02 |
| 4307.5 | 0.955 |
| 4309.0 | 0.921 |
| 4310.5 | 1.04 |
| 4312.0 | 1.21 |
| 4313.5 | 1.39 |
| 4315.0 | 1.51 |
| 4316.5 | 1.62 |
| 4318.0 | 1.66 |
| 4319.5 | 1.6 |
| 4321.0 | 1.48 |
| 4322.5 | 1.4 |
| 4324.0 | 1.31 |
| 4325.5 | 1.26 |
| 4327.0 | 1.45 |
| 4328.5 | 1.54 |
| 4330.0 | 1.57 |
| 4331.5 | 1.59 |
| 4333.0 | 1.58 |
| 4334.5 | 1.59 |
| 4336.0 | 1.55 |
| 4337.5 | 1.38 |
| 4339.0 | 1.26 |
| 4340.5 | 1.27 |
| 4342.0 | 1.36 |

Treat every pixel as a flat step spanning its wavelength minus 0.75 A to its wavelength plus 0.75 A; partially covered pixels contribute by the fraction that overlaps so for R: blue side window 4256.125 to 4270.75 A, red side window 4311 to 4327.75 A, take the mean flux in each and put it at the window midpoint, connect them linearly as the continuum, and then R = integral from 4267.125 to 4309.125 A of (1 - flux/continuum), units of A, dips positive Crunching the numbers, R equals 3.7 A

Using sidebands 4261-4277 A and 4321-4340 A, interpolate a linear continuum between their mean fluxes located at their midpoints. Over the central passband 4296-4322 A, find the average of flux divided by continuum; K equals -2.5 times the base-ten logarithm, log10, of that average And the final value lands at 0.15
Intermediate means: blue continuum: 1.44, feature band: 1.26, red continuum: 1.46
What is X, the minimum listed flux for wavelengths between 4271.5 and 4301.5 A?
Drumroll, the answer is 1.15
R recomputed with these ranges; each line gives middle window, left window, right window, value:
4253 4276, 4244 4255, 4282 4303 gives 0.3 A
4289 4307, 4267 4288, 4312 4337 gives 2.9 A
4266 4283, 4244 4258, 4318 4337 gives 0.7 A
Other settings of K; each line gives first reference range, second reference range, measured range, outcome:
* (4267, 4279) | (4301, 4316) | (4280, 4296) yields -0.064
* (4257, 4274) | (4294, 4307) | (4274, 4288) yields -0.073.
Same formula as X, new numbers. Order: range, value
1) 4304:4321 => 0.921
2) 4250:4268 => 1.32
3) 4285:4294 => 1.29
